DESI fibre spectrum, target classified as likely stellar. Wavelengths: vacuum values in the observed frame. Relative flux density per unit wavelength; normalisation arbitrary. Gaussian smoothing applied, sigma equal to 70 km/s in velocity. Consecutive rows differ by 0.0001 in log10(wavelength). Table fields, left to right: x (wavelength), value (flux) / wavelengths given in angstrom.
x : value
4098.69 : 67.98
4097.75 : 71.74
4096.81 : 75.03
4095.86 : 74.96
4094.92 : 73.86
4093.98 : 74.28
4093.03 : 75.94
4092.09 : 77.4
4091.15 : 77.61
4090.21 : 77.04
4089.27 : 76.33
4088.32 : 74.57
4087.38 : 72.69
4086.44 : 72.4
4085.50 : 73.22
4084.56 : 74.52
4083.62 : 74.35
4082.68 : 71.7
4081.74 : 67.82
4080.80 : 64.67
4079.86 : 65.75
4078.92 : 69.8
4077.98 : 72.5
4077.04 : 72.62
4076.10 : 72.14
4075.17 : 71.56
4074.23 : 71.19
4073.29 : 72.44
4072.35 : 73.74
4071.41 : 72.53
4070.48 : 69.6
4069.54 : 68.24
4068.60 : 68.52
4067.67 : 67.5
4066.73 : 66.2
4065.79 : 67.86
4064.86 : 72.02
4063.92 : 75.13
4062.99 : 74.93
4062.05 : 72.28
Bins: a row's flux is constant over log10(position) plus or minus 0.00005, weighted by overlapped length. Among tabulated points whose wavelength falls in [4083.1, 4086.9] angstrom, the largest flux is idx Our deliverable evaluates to 74.52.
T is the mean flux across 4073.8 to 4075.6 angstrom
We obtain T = 71.3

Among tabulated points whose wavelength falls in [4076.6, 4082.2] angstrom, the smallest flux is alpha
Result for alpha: 64.67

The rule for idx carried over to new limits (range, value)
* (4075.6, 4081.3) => 72.62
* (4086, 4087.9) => 72.69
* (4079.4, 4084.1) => 74.35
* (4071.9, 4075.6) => 73.74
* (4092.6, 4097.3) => 75.94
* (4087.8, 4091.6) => 77.61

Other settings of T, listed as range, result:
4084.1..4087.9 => 73.3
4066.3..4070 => 67.6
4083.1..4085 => 74.4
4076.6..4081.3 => 69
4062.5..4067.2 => 71.2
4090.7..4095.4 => 75.9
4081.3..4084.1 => 71.4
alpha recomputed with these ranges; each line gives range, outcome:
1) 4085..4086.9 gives 72.4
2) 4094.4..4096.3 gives 73.86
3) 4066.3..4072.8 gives 66.2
